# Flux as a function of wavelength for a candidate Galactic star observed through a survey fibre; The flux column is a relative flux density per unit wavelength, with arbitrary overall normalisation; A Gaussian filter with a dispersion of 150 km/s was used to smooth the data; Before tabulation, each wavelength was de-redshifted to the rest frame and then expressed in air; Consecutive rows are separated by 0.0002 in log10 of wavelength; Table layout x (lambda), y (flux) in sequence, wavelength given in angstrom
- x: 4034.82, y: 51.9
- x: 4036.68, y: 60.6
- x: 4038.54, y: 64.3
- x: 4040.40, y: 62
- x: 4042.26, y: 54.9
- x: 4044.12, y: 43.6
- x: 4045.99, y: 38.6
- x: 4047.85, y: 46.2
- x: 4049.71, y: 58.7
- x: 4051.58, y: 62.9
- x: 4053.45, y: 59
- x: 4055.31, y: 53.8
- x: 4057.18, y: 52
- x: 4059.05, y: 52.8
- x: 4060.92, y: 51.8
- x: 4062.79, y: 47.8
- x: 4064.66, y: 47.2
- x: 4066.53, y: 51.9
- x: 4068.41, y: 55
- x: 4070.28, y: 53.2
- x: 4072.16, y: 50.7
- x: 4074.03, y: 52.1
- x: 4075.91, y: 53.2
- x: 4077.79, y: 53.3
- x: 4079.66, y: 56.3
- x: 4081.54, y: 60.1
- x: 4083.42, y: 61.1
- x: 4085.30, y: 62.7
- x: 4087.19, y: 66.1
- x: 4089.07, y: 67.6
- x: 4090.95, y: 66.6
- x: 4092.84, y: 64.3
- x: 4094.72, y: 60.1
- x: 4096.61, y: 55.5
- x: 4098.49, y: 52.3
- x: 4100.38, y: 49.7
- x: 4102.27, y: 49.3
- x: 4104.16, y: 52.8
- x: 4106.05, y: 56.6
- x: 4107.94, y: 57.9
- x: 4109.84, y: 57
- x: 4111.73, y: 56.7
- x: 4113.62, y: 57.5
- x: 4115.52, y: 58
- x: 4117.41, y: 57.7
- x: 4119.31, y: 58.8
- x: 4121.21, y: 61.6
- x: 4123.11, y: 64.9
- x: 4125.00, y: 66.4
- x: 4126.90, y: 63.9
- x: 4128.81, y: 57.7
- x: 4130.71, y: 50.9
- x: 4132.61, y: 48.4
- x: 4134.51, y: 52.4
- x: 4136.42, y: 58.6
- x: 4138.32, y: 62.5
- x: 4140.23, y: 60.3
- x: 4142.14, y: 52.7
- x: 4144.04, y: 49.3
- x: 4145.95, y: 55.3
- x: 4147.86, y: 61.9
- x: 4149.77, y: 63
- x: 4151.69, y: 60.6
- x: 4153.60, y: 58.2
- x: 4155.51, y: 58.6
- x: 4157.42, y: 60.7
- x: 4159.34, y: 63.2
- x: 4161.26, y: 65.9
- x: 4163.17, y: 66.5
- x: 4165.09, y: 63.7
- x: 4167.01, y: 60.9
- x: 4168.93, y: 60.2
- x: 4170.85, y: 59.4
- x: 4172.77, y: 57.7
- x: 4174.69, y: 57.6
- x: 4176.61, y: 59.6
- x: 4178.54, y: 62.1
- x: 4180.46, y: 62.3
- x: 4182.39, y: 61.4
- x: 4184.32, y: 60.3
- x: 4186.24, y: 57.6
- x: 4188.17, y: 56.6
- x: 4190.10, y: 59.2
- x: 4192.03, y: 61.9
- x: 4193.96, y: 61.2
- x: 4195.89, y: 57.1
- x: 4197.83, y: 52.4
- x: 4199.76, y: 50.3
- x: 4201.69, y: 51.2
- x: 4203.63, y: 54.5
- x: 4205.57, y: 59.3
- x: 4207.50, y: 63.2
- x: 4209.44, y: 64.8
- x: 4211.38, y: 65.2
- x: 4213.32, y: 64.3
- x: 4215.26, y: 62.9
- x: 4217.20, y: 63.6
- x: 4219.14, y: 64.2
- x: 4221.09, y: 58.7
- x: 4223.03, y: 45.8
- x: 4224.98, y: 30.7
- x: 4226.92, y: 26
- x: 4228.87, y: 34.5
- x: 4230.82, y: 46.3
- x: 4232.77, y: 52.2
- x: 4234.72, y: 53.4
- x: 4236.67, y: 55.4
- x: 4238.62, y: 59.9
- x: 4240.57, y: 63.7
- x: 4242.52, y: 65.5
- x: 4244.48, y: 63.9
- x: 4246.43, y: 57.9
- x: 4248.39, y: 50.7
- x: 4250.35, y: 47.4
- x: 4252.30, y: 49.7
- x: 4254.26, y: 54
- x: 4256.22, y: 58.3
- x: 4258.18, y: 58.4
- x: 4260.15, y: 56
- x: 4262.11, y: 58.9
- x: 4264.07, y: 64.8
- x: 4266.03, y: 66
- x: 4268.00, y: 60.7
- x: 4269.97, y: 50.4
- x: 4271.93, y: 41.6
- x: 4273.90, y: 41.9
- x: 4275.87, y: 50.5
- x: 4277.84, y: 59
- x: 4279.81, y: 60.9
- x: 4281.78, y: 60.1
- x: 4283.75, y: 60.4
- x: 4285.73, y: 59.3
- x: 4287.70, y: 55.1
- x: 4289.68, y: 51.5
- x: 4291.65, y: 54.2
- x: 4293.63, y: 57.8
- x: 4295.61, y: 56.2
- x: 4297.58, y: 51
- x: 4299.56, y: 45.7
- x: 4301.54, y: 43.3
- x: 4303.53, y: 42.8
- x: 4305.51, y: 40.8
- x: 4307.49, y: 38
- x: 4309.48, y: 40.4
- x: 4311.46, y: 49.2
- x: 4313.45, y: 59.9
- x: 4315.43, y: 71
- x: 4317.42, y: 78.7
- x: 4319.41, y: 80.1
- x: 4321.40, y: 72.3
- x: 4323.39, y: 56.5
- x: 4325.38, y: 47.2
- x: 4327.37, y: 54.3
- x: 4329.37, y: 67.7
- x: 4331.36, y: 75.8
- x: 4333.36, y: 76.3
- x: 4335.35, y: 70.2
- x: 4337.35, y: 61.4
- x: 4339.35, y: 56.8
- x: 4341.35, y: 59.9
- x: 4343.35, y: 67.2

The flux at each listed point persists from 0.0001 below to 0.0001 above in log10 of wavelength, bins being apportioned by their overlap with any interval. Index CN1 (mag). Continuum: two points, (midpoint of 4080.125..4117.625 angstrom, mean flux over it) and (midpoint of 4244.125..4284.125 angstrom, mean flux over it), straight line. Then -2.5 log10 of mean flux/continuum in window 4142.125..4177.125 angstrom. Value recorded -0.05 mag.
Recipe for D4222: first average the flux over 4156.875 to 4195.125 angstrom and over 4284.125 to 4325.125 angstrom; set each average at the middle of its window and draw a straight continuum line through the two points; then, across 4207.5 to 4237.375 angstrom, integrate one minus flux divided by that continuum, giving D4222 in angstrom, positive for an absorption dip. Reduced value 3.1 angstrom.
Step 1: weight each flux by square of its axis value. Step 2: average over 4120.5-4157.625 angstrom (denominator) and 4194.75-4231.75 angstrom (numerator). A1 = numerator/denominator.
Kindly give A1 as 0.95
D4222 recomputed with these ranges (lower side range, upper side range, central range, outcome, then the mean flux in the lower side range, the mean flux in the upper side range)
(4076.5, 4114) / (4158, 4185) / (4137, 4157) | 0.7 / 58.1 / 61.5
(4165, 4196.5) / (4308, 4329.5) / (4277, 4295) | 0.9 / 59.9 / 60.8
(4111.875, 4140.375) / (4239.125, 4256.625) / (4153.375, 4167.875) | -1.1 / 58.5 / 56.8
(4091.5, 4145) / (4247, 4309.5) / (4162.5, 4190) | -2.4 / 57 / 52.9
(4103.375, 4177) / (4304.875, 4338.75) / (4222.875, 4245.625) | 3.8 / 58.9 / 61.3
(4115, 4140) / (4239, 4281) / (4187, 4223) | -1.2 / 58.7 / 56.3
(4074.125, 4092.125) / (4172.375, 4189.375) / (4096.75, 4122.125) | 1.8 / 60.4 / 59.5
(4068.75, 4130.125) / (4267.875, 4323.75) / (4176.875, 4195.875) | -1.2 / 58.1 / 54.7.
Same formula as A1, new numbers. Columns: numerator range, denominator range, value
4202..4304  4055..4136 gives 1.04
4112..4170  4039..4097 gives 1.11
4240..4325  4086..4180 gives 1.02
